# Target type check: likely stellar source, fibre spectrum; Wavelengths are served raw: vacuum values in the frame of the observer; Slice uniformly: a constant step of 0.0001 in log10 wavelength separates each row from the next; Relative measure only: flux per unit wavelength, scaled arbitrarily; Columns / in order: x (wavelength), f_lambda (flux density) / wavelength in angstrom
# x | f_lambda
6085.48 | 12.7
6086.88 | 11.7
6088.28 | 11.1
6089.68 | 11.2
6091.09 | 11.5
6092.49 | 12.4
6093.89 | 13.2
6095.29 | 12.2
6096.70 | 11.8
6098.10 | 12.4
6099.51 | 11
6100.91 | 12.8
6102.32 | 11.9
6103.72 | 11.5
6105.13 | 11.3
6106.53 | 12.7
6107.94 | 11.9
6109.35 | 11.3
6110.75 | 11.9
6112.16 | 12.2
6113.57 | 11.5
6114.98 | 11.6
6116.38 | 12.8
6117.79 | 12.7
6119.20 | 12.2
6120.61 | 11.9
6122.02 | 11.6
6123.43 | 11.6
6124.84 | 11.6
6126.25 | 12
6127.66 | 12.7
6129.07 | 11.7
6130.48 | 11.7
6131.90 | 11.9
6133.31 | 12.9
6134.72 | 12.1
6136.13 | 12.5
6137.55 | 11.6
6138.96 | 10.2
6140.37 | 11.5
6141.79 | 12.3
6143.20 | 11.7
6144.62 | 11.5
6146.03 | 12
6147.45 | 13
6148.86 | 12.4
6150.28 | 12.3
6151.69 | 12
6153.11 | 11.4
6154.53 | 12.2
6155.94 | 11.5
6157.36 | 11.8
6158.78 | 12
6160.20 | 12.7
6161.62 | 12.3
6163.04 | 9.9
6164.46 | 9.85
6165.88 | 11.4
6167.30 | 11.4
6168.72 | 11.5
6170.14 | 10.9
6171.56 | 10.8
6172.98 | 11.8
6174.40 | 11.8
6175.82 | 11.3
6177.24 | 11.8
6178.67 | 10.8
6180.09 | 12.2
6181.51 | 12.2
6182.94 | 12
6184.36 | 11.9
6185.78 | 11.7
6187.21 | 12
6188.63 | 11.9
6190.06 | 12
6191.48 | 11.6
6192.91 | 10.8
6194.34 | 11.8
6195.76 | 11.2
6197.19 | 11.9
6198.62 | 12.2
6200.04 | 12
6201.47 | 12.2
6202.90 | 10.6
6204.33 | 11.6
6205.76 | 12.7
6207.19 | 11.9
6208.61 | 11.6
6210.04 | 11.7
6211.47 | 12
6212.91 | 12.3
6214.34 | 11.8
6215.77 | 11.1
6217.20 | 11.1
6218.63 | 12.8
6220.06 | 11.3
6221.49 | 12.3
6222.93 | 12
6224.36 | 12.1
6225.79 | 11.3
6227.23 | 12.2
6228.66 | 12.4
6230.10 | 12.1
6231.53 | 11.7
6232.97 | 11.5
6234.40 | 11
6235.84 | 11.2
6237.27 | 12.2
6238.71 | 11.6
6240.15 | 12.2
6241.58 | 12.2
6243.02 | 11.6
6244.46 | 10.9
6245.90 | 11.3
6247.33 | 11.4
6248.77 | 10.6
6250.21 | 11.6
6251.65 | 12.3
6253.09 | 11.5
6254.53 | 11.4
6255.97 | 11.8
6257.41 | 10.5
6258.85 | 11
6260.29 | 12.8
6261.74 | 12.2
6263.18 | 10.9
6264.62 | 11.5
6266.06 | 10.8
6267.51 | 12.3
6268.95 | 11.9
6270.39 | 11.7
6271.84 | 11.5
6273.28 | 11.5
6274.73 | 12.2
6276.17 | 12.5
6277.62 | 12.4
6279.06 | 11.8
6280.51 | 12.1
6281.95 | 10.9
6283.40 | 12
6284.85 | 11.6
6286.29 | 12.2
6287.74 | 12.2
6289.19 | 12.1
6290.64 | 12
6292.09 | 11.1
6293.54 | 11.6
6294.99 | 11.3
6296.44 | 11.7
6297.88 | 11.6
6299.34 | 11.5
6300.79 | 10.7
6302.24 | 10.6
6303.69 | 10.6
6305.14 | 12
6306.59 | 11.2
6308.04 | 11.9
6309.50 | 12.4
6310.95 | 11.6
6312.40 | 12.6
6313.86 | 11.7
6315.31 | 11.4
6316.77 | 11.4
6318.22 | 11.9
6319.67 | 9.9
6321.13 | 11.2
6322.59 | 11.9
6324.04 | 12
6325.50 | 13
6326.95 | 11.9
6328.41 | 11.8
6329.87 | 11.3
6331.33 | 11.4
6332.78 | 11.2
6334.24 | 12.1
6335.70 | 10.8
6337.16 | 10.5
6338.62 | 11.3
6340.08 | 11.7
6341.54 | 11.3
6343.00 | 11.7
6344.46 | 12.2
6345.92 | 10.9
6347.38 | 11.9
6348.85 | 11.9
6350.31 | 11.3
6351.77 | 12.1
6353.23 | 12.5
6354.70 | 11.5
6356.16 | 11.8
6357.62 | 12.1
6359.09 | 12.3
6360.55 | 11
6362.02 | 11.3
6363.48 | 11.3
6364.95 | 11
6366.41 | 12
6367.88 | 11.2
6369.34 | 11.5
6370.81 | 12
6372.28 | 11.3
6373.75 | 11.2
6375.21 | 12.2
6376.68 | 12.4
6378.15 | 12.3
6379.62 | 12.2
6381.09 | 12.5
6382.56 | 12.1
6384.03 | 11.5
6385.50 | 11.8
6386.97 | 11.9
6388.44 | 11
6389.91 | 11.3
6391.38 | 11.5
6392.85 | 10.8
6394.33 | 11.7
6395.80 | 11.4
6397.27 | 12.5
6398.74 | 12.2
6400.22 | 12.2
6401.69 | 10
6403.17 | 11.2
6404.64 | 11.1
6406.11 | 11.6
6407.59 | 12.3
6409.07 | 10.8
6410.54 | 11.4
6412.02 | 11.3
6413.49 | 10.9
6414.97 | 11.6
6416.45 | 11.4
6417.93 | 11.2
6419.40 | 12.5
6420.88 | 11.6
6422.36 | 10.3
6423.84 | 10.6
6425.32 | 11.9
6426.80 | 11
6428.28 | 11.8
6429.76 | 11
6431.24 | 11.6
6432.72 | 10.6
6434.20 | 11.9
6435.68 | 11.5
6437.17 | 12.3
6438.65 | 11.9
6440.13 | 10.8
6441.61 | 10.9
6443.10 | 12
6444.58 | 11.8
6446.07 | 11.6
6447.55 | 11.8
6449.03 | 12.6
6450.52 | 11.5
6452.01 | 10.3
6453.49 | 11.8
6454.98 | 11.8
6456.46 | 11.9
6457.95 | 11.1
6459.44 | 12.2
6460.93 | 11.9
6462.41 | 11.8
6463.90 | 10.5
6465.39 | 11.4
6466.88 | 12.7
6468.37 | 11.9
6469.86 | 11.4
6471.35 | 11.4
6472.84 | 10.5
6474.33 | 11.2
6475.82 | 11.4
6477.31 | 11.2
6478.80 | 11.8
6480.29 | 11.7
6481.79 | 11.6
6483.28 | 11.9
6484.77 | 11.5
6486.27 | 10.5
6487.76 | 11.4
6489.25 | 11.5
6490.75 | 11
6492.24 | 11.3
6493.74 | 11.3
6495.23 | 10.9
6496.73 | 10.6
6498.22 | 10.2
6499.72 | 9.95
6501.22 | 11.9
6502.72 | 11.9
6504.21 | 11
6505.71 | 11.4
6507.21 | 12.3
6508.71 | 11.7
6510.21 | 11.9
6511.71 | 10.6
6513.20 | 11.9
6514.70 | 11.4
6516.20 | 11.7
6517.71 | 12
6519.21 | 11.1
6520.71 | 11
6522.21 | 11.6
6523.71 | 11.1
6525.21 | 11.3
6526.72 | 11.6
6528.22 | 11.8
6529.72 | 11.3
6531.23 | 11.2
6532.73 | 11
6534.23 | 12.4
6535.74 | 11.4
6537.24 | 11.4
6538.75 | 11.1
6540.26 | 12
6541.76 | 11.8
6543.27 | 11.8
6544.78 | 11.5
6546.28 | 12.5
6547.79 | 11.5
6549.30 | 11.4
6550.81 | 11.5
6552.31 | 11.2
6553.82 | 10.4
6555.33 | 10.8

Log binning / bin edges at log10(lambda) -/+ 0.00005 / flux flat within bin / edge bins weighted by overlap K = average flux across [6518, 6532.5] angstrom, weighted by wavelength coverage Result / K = 11.3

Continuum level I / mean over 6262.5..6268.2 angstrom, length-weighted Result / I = 11.4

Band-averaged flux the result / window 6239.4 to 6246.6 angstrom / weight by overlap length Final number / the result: 11.6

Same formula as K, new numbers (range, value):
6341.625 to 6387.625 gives 11.8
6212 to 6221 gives 11.8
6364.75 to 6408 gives 11.7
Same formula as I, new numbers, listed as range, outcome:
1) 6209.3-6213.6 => 12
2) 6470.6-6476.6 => 11.1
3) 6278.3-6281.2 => 12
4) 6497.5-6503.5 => 11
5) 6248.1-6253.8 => 11.5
